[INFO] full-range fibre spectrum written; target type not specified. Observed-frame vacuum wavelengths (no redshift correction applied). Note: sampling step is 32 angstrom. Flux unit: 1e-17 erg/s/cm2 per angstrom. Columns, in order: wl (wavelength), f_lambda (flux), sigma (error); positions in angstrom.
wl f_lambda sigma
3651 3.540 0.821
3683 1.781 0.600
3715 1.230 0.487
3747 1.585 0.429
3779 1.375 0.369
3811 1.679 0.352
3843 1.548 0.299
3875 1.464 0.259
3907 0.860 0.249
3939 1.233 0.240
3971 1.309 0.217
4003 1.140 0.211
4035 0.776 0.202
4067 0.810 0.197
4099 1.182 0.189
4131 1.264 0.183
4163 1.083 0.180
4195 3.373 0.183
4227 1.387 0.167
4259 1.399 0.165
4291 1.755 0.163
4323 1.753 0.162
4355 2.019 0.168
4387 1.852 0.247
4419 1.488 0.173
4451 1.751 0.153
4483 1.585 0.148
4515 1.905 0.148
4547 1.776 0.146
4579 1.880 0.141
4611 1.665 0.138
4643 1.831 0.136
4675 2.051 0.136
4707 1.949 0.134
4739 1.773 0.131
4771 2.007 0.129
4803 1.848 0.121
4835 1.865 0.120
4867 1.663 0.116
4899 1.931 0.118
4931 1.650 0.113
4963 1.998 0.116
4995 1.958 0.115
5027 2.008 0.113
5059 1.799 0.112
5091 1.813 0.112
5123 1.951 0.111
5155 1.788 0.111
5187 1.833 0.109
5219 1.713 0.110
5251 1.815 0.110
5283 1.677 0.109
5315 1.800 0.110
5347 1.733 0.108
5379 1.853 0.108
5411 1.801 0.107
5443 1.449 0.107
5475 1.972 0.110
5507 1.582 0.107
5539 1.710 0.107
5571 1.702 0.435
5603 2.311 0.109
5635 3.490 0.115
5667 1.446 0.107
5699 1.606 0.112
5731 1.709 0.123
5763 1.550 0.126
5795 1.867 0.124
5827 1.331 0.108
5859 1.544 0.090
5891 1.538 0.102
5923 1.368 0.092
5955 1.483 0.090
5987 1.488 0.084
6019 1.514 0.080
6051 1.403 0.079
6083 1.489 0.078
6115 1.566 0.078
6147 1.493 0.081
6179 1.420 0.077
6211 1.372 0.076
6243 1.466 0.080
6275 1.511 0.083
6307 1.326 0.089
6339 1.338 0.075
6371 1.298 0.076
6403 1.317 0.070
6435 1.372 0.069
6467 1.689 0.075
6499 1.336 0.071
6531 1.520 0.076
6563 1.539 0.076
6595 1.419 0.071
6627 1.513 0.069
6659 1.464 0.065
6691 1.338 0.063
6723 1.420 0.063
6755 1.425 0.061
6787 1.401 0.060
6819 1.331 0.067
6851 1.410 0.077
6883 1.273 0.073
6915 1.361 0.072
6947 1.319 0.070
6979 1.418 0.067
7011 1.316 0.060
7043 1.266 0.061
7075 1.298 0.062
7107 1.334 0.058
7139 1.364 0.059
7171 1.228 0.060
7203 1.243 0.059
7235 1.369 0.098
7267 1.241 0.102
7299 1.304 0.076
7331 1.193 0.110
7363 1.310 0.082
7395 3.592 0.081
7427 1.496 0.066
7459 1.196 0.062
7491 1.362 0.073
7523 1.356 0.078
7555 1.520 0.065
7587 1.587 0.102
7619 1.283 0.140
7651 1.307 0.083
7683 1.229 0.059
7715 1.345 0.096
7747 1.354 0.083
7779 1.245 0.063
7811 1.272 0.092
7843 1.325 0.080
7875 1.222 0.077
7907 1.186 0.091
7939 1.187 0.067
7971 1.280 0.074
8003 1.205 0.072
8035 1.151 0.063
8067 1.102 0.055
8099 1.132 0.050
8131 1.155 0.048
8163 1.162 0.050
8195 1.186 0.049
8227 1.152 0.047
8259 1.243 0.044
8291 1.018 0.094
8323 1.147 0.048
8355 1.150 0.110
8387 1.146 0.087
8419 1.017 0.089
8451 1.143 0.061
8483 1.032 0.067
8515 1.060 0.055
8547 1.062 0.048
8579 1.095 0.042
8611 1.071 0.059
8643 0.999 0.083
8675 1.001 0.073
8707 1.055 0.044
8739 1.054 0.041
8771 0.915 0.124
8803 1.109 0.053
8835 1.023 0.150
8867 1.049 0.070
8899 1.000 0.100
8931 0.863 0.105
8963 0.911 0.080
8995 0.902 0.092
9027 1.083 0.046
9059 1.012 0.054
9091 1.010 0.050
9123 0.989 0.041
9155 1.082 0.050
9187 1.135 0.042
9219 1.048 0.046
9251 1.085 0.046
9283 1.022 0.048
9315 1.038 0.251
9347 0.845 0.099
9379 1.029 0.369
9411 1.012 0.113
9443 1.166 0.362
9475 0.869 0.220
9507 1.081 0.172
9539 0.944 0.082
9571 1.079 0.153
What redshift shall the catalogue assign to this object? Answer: 0.13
